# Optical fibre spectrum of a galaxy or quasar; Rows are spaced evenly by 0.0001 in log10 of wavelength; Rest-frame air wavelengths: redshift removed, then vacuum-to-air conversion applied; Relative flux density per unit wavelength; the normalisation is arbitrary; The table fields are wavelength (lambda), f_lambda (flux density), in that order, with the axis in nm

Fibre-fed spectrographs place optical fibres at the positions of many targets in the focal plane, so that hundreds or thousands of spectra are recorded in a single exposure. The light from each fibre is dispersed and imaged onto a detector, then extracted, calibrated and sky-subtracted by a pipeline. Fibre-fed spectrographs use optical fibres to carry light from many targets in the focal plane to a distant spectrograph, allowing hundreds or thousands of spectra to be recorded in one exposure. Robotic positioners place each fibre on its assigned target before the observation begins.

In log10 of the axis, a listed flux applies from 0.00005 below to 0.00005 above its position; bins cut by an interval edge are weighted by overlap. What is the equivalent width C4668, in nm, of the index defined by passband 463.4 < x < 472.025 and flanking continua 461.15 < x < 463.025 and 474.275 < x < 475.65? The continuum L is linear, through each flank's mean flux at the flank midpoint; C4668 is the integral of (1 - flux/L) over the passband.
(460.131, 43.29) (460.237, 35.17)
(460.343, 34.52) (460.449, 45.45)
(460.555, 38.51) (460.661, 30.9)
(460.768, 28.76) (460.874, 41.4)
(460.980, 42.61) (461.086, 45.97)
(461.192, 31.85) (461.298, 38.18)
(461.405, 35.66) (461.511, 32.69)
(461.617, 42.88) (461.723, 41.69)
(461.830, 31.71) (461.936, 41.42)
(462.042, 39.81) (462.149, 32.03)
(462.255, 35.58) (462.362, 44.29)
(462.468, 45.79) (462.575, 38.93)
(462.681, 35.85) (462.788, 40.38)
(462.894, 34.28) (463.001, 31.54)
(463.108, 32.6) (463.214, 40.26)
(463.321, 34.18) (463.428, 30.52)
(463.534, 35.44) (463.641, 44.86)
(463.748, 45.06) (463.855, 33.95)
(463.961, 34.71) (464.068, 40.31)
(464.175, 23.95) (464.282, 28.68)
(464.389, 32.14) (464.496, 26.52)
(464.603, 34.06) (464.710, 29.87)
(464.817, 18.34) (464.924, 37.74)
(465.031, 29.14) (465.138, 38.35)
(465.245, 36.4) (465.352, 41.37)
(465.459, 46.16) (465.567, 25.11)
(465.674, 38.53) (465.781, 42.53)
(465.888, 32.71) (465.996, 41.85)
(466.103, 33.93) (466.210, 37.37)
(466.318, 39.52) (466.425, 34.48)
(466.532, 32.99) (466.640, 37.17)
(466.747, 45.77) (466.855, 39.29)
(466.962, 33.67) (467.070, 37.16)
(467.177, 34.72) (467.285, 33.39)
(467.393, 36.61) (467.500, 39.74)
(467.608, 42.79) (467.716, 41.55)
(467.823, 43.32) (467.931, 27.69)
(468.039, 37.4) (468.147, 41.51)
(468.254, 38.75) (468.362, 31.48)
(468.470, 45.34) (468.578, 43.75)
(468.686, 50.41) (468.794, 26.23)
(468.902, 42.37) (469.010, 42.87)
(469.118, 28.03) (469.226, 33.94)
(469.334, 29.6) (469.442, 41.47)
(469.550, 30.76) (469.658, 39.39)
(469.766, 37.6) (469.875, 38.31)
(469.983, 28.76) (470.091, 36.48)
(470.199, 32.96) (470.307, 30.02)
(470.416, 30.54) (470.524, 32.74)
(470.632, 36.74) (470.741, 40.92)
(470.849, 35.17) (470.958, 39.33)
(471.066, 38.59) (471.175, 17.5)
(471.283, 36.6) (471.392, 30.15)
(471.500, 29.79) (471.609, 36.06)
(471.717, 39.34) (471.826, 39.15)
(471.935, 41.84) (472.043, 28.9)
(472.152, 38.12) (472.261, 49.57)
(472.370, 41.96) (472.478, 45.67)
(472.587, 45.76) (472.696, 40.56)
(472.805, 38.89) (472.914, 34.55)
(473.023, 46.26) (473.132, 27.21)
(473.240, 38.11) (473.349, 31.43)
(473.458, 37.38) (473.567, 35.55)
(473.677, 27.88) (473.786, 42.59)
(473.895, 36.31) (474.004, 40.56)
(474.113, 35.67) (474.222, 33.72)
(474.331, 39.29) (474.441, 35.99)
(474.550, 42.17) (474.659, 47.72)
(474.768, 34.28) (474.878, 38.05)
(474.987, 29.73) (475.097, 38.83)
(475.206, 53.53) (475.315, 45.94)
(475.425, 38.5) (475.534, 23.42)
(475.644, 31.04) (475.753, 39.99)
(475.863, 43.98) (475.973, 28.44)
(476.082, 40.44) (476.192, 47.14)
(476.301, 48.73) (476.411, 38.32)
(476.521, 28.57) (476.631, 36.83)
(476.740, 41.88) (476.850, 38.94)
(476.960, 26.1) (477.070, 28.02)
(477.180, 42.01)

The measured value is 0.49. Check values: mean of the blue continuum 37.6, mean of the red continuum 38.6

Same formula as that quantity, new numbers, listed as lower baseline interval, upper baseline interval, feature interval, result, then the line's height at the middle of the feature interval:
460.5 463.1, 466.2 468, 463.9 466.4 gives 0.211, 37.5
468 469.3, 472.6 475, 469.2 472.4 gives 0.214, 37.9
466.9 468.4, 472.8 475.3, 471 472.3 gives 0.077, 37.6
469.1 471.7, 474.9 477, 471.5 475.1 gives -0.196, 36.1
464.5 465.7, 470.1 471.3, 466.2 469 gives -0.384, 33.7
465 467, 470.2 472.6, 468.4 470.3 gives -0.001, 36.7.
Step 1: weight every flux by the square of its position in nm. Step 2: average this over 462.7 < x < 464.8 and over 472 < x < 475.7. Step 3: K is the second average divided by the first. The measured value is 1.2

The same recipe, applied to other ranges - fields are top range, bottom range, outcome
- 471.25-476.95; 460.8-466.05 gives 1.10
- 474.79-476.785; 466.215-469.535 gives 1.05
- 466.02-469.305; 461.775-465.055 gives 1.10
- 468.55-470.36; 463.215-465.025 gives 1.11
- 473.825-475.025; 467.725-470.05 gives 1.04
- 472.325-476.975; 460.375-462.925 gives 1.06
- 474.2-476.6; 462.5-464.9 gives 1.19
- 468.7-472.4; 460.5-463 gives 0.98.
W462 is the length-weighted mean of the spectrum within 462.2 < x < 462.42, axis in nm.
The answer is 40.1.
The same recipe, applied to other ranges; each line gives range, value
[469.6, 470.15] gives 36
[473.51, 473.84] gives 35.3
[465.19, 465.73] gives 37.5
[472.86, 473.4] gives 35.6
